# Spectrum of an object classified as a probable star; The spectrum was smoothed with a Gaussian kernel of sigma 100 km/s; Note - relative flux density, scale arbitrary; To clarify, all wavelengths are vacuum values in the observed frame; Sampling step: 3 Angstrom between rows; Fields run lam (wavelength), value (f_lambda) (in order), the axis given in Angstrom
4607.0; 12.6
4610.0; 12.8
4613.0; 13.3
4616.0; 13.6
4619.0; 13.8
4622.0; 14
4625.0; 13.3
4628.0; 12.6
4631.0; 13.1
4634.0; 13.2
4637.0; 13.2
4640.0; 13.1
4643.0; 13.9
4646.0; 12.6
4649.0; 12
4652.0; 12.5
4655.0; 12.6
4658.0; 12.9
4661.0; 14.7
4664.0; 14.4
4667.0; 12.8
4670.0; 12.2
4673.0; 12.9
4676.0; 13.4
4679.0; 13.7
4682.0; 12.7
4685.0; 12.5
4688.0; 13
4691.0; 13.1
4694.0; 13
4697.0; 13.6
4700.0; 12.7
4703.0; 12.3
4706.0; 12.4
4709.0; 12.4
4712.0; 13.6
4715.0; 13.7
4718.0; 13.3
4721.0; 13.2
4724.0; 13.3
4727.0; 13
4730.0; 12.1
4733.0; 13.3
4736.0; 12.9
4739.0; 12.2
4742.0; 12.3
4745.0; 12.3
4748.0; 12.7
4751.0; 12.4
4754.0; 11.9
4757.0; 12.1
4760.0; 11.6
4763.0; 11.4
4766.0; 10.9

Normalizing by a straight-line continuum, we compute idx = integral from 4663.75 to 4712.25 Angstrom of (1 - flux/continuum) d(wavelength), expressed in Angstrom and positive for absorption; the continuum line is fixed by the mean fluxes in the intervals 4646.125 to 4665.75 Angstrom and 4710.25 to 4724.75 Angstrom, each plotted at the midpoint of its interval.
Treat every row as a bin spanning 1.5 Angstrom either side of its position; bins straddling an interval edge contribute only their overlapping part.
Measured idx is 1.3 Angstrom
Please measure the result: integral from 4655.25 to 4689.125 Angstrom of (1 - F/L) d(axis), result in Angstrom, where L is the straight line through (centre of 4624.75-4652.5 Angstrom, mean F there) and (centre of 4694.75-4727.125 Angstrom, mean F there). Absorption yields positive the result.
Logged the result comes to -0.48 Angstrom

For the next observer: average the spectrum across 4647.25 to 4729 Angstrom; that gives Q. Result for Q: 13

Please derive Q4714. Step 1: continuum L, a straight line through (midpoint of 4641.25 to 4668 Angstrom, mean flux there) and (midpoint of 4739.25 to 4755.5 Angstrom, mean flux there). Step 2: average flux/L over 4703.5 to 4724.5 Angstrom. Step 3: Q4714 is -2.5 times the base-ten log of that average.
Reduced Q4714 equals -0.04 mag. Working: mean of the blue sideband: 13.2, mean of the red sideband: 12.3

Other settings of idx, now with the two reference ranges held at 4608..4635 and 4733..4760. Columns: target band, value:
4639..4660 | 0.4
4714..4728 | -0.8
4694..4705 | -0.1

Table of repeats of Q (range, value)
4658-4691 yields 13.2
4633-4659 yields 12.9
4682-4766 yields 12.6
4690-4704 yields 13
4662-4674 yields 13.2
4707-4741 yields 13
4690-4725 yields 13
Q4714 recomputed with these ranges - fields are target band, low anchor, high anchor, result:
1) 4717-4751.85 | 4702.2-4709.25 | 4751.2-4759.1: -0.05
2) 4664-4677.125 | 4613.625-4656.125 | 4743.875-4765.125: -0.02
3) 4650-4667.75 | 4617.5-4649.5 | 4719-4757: -0.02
